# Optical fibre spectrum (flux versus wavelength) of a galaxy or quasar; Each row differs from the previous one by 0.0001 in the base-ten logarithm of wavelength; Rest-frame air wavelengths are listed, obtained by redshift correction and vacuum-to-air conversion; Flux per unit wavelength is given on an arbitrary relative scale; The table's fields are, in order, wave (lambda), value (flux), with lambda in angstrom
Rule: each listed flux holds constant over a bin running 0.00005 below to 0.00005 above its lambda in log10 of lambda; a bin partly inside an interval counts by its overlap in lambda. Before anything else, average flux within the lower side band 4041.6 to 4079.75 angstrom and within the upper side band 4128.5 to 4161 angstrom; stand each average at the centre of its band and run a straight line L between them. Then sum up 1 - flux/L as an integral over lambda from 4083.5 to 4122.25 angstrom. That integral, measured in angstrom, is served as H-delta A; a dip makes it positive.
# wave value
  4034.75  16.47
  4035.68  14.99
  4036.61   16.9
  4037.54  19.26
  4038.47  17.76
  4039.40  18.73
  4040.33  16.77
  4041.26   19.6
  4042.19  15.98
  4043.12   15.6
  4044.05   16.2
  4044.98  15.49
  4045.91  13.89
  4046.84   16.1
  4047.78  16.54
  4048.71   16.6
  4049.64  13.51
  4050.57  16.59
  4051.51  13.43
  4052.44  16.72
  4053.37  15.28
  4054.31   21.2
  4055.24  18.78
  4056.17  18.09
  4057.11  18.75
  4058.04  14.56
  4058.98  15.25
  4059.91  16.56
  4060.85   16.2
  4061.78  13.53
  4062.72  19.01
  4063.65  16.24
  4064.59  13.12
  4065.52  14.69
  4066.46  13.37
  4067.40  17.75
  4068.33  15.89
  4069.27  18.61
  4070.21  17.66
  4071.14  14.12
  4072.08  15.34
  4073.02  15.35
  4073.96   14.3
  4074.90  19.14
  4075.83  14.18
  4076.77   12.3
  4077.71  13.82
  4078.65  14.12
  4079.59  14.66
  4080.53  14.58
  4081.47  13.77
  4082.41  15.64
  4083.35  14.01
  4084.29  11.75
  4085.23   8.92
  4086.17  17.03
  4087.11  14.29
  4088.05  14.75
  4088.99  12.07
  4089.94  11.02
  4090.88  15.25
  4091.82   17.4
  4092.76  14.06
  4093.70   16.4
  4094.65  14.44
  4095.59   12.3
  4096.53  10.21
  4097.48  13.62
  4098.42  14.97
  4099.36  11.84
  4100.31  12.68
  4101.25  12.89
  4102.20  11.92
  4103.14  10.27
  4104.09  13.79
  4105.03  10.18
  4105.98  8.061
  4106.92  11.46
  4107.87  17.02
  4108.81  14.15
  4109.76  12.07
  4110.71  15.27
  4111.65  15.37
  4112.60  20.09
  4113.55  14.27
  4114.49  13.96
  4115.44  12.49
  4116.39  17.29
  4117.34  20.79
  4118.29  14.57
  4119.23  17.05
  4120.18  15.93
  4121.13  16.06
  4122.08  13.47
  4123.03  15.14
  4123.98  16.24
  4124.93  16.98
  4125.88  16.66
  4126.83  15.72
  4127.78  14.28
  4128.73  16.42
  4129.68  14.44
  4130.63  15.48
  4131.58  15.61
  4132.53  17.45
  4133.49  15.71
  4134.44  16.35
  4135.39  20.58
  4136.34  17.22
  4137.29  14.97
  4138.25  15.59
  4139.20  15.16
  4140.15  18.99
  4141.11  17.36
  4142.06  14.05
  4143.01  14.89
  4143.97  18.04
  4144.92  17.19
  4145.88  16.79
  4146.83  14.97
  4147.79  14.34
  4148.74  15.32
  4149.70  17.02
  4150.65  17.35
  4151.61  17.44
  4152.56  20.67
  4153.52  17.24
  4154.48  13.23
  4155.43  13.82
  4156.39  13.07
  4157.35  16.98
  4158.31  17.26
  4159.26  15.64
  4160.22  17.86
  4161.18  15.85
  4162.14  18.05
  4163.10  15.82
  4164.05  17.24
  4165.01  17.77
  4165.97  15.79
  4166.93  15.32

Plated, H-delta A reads 5.1 angstrom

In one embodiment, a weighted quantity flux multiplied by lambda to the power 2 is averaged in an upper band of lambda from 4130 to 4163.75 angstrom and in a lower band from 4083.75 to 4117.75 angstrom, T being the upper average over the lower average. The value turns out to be 1.22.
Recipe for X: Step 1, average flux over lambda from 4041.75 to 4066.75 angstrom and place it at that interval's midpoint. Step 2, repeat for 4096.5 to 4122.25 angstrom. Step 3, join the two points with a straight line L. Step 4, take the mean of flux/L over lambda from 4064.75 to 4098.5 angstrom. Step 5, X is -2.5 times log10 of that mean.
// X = 0.04 mag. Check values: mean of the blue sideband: 16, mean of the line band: 14.5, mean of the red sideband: 14.1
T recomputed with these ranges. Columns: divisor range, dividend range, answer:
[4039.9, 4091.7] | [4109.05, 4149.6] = 1.07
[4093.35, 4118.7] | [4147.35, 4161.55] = 1.20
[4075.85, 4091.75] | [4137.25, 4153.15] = 1.24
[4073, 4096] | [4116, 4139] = 1.17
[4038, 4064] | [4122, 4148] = 1.02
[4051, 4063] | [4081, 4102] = 0.83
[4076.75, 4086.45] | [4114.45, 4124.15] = 1.17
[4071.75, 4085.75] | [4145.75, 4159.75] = 1.18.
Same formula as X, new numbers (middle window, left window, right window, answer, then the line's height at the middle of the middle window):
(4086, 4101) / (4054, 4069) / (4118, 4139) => 0.17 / 16.2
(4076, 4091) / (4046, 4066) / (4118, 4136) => 0.19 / 16.1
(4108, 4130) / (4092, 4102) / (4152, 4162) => -0.09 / 14.4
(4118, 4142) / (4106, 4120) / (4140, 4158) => -0.03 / 15.7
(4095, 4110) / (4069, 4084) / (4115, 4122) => 0.26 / 15.7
